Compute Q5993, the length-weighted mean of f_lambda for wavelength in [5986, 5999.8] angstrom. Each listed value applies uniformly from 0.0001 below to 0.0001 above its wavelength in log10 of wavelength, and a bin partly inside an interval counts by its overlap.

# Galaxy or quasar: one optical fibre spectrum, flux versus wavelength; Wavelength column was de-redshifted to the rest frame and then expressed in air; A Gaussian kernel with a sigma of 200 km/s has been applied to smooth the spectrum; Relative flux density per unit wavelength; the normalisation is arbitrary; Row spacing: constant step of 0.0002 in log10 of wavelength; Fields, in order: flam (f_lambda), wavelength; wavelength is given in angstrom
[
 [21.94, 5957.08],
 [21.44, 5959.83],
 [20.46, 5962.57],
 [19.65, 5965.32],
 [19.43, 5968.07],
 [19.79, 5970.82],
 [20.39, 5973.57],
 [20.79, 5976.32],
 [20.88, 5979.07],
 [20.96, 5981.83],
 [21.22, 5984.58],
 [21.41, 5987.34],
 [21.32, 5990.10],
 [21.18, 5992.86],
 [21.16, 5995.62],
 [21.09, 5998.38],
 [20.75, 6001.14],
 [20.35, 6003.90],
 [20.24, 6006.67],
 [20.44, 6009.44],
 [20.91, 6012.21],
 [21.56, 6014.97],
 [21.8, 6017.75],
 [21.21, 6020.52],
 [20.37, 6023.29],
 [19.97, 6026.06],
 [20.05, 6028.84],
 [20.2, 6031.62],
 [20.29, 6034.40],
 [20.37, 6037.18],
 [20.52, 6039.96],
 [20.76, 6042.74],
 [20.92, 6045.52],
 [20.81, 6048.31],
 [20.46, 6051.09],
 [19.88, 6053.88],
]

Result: 21.2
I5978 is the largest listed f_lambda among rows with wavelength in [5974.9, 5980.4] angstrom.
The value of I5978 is 20.88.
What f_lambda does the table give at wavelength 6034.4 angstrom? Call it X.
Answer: 20.29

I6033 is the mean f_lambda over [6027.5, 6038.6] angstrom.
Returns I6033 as 20.2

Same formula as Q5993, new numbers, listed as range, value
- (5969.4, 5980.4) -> 20.5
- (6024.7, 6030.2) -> 20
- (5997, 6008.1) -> 20.6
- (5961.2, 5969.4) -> 19.8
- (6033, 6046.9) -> 20.6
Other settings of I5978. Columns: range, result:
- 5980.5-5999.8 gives 21.41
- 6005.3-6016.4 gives 21.56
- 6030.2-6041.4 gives 20.52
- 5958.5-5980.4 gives 21.44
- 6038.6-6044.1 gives 20.76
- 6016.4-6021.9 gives 21.8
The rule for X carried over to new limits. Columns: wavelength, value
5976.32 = 20.79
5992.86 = 21.18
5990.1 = 21.32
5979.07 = 20.88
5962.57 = 20.46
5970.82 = 19.79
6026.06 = 19.97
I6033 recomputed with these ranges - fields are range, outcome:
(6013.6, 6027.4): 21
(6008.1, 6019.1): 21.2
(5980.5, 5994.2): 21.2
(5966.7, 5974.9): 19.9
